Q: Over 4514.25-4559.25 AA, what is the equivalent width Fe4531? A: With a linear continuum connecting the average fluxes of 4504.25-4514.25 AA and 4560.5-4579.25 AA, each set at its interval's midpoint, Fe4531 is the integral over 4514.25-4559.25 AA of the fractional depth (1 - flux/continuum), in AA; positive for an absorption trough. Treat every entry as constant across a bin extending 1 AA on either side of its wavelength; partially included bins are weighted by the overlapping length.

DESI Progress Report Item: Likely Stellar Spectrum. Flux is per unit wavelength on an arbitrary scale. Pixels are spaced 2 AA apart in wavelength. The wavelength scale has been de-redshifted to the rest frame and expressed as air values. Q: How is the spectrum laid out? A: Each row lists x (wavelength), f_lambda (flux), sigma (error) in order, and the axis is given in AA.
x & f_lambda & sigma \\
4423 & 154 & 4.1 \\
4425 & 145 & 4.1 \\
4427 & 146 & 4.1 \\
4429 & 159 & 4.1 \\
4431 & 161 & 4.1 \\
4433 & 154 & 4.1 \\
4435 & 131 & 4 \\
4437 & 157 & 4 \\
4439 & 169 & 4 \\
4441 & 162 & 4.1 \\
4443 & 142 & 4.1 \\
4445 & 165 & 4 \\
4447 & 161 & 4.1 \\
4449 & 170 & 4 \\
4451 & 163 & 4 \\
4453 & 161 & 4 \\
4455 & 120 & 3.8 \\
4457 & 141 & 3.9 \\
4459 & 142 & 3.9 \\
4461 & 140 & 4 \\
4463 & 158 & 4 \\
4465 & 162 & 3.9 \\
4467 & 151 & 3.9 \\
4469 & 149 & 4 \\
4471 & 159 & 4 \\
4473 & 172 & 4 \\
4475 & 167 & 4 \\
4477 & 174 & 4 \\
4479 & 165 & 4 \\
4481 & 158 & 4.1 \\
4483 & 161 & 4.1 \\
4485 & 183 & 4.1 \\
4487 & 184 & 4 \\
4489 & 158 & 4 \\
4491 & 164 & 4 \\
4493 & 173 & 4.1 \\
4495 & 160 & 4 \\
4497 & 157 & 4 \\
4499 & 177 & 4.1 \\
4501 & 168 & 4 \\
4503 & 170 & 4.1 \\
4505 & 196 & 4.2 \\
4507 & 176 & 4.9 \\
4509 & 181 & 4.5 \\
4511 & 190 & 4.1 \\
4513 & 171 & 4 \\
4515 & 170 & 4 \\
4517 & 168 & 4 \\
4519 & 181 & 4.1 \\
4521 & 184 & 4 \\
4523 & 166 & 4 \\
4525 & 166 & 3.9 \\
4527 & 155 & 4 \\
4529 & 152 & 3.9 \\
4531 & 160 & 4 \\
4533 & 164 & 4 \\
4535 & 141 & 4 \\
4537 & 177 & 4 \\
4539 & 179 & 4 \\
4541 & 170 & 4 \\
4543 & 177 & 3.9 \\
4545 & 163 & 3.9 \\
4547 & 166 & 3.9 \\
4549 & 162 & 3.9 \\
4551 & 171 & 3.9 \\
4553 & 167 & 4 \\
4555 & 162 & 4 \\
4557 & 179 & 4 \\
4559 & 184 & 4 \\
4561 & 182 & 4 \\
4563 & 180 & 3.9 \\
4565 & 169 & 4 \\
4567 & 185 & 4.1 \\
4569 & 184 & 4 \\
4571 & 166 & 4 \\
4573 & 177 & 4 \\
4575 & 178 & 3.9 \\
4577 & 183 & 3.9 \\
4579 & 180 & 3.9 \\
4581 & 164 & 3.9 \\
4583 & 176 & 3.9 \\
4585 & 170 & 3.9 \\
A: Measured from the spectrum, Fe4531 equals 3.2 AA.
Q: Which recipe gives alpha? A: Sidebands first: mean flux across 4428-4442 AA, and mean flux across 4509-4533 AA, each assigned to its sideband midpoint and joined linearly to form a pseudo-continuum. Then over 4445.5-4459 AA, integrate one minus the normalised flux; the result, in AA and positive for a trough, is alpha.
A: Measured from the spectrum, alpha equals 0.5 AA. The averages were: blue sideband 156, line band 152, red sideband 170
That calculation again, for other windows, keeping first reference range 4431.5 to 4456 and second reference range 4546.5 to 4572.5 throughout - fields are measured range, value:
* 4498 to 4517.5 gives -1.37 AA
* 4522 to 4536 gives 0.92 AA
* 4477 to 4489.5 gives -0.60 AA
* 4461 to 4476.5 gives 0.00 AA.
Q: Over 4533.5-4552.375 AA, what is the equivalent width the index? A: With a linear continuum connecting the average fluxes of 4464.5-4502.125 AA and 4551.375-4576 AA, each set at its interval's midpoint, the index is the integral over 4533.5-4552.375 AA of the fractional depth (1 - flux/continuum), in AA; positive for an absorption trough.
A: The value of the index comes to 0.65 AA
